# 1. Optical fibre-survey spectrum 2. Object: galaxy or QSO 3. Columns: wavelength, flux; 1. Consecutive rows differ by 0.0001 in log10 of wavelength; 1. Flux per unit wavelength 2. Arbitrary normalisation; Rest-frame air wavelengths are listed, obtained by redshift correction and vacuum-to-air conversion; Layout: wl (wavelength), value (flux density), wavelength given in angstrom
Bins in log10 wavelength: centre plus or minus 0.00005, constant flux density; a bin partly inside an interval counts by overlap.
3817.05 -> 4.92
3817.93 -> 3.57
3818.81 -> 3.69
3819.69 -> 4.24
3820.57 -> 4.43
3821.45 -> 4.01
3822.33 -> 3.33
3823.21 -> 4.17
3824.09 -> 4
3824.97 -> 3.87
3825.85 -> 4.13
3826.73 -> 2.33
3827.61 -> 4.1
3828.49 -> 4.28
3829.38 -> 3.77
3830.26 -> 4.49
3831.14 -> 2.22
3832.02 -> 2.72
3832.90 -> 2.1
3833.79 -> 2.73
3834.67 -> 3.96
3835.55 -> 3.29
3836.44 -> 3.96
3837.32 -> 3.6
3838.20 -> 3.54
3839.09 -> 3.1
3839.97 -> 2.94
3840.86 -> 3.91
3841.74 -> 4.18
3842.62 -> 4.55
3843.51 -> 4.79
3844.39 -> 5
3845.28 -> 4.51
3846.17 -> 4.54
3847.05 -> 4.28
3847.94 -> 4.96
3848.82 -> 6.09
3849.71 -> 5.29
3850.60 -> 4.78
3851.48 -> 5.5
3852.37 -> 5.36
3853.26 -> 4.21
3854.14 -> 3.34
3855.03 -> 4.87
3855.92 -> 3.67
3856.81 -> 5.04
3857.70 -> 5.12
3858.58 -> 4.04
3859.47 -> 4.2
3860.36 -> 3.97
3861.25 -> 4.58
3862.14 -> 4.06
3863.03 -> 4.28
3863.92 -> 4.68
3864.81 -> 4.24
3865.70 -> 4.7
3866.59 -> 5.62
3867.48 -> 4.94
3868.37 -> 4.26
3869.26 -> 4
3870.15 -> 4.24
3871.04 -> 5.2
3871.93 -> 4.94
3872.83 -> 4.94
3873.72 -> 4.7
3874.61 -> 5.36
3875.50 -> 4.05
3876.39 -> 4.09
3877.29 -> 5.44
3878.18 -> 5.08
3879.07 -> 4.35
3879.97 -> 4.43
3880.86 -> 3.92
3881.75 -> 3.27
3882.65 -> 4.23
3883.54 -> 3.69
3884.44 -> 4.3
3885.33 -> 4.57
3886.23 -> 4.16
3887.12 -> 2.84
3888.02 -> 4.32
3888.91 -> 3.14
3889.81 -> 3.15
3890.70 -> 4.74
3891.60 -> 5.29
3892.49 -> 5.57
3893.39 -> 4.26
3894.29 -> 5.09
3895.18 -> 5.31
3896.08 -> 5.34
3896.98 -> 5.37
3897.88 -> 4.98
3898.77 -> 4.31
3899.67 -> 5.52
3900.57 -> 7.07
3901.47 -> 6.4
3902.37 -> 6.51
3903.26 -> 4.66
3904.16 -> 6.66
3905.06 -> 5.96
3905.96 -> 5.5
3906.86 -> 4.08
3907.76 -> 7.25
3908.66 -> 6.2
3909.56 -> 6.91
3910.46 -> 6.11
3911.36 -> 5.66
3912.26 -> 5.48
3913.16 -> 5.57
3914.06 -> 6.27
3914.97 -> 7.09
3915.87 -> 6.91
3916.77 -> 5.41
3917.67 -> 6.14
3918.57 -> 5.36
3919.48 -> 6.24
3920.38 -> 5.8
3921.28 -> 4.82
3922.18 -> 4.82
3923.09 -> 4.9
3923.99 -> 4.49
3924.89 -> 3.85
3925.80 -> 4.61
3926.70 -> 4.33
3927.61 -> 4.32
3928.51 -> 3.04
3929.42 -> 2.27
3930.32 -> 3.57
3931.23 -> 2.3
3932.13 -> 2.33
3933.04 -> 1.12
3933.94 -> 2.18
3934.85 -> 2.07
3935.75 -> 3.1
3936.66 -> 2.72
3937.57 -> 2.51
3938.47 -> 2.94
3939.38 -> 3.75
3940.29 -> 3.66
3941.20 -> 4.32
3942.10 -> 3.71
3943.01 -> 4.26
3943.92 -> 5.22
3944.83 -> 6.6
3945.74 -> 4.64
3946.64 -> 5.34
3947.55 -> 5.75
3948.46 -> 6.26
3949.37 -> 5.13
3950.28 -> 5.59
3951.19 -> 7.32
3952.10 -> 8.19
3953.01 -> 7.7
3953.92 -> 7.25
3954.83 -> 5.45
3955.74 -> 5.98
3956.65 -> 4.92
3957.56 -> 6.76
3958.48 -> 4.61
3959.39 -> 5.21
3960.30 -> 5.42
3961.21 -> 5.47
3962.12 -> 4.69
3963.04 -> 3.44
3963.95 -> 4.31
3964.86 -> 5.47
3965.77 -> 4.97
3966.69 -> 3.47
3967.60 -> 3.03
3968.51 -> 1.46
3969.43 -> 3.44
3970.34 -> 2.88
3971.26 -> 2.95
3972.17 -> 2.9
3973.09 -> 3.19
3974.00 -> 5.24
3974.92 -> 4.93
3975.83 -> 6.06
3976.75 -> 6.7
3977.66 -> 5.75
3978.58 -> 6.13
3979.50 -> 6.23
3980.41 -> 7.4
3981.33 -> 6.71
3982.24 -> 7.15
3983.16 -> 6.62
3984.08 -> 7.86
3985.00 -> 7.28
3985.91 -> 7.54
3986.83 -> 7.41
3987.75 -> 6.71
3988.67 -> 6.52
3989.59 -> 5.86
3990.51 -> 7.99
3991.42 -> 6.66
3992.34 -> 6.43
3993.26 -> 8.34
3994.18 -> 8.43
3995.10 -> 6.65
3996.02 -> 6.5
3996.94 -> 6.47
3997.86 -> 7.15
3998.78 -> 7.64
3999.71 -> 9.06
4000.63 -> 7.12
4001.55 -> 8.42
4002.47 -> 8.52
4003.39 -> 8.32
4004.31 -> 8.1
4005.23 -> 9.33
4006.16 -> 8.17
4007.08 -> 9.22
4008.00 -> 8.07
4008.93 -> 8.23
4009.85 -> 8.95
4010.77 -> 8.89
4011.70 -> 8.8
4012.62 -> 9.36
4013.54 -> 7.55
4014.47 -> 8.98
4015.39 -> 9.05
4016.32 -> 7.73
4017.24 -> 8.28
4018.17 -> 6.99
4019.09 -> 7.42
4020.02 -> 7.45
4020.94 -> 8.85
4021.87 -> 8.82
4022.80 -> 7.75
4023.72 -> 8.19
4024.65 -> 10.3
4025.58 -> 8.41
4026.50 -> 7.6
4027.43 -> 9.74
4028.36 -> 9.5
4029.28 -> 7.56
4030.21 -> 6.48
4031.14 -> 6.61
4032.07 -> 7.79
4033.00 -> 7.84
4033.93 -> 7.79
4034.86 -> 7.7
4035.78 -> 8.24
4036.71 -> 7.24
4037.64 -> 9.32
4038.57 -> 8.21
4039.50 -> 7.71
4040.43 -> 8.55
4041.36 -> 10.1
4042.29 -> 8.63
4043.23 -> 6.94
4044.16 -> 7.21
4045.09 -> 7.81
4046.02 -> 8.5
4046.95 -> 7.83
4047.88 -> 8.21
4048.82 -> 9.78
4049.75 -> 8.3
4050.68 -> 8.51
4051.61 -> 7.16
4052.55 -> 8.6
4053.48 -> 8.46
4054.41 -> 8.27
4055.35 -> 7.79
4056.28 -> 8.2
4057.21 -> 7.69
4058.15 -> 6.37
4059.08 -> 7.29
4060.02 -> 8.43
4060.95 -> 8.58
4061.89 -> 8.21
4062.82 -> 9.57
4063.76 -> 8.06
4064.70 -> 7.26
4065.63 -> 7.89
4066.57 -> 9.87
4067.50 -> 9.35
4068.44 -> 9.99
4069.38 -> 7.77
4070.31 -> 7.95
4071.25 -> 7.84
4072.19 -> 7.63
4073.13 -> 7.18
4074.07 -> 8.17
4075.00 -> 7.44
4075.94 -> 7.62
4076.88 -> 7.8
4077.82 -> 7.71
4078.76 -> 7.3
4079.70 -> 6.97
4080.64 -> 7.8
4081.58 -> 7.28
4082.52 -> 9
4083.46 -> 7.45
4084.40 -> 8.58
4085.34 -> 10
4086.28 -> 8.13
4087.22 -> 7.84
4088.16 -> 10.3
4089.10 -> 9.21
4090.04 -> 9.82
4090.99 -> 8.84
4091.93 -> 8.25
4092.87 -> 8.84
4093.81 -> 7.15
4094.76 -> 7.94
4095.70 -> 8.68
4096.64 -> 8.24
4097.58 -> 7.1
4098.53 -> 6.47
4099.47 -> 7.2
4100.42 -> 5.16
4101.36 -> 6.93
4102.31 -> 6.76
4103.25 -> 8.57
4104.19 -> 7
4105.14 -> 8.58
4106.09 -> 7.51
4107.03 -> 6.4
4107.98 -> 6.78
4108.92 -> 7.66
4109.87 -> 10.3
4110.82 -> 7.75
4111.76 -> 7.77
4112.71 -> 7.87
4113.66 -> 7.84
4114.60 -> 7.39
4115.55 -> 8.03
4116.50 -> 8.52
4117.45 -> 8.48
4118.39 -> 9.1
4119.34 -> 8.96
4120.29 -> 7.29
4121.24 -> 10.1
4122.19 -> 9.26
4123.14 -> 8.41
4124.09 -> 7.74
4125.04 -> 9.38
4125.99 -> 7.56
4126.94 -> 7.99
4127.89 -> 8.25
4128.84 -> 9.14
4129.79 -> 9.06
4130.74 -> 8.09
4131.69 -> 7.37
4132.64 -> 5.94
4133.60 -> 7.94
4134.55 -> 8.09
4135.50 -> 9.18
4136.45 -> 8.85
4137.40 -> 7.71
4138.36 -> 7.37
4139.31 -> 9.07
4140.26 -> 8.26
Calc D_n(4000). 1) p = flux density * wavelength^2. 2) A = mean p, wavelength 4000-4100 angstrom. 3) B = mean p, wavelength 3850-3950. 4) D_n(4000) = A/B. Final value 1.9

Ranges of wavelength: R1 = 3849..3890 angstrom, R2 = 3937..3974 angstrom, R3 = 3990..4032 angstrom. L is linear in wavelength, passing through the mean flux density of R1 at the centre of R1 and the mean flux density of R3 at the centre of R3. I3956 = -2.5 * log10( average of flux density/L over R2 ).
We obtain 0.36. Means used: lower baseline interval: 4.43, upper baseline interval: 8.09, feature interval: 4.75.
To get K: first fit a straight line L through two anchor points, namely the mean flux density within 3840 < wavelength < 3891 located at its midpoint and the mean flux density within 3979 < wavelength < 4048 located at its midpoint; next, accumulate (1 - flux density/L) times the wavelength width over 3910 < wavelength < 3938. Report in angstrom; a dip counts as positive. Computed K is 6.74 angstrom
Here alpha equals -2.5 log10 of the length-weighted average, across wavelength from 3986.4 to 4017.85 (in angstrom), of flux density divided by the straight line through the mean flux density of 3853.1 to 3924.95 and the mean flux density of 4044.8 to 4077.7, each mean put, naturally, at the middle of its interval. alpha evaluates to -0.12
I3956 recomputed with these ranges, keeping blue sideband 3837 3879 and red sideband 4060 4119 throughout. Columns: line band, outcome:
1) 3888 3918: -0.07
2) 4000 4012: -0.24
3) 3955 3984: 0.24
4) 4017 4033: -0.15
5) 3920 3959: 0.27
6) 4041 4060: -0.09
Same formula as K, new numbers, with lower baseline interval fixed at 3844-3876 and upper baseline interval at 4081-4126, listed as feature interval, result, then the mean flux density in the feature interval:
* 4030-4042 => -1.4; 8.01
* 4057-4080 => -1.2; 8.01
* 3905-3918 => -1.6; 6.04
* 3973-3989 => -0.3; 6.49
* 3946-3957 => -0.5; 6.23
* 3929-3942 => 6.7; 2.8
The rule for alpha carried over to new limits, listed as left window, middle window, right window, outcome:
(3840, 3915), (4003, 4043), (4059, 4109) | -0.18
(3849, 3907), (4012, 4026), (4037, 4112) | -0.17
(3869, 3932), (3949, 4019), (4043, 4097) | 0.00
